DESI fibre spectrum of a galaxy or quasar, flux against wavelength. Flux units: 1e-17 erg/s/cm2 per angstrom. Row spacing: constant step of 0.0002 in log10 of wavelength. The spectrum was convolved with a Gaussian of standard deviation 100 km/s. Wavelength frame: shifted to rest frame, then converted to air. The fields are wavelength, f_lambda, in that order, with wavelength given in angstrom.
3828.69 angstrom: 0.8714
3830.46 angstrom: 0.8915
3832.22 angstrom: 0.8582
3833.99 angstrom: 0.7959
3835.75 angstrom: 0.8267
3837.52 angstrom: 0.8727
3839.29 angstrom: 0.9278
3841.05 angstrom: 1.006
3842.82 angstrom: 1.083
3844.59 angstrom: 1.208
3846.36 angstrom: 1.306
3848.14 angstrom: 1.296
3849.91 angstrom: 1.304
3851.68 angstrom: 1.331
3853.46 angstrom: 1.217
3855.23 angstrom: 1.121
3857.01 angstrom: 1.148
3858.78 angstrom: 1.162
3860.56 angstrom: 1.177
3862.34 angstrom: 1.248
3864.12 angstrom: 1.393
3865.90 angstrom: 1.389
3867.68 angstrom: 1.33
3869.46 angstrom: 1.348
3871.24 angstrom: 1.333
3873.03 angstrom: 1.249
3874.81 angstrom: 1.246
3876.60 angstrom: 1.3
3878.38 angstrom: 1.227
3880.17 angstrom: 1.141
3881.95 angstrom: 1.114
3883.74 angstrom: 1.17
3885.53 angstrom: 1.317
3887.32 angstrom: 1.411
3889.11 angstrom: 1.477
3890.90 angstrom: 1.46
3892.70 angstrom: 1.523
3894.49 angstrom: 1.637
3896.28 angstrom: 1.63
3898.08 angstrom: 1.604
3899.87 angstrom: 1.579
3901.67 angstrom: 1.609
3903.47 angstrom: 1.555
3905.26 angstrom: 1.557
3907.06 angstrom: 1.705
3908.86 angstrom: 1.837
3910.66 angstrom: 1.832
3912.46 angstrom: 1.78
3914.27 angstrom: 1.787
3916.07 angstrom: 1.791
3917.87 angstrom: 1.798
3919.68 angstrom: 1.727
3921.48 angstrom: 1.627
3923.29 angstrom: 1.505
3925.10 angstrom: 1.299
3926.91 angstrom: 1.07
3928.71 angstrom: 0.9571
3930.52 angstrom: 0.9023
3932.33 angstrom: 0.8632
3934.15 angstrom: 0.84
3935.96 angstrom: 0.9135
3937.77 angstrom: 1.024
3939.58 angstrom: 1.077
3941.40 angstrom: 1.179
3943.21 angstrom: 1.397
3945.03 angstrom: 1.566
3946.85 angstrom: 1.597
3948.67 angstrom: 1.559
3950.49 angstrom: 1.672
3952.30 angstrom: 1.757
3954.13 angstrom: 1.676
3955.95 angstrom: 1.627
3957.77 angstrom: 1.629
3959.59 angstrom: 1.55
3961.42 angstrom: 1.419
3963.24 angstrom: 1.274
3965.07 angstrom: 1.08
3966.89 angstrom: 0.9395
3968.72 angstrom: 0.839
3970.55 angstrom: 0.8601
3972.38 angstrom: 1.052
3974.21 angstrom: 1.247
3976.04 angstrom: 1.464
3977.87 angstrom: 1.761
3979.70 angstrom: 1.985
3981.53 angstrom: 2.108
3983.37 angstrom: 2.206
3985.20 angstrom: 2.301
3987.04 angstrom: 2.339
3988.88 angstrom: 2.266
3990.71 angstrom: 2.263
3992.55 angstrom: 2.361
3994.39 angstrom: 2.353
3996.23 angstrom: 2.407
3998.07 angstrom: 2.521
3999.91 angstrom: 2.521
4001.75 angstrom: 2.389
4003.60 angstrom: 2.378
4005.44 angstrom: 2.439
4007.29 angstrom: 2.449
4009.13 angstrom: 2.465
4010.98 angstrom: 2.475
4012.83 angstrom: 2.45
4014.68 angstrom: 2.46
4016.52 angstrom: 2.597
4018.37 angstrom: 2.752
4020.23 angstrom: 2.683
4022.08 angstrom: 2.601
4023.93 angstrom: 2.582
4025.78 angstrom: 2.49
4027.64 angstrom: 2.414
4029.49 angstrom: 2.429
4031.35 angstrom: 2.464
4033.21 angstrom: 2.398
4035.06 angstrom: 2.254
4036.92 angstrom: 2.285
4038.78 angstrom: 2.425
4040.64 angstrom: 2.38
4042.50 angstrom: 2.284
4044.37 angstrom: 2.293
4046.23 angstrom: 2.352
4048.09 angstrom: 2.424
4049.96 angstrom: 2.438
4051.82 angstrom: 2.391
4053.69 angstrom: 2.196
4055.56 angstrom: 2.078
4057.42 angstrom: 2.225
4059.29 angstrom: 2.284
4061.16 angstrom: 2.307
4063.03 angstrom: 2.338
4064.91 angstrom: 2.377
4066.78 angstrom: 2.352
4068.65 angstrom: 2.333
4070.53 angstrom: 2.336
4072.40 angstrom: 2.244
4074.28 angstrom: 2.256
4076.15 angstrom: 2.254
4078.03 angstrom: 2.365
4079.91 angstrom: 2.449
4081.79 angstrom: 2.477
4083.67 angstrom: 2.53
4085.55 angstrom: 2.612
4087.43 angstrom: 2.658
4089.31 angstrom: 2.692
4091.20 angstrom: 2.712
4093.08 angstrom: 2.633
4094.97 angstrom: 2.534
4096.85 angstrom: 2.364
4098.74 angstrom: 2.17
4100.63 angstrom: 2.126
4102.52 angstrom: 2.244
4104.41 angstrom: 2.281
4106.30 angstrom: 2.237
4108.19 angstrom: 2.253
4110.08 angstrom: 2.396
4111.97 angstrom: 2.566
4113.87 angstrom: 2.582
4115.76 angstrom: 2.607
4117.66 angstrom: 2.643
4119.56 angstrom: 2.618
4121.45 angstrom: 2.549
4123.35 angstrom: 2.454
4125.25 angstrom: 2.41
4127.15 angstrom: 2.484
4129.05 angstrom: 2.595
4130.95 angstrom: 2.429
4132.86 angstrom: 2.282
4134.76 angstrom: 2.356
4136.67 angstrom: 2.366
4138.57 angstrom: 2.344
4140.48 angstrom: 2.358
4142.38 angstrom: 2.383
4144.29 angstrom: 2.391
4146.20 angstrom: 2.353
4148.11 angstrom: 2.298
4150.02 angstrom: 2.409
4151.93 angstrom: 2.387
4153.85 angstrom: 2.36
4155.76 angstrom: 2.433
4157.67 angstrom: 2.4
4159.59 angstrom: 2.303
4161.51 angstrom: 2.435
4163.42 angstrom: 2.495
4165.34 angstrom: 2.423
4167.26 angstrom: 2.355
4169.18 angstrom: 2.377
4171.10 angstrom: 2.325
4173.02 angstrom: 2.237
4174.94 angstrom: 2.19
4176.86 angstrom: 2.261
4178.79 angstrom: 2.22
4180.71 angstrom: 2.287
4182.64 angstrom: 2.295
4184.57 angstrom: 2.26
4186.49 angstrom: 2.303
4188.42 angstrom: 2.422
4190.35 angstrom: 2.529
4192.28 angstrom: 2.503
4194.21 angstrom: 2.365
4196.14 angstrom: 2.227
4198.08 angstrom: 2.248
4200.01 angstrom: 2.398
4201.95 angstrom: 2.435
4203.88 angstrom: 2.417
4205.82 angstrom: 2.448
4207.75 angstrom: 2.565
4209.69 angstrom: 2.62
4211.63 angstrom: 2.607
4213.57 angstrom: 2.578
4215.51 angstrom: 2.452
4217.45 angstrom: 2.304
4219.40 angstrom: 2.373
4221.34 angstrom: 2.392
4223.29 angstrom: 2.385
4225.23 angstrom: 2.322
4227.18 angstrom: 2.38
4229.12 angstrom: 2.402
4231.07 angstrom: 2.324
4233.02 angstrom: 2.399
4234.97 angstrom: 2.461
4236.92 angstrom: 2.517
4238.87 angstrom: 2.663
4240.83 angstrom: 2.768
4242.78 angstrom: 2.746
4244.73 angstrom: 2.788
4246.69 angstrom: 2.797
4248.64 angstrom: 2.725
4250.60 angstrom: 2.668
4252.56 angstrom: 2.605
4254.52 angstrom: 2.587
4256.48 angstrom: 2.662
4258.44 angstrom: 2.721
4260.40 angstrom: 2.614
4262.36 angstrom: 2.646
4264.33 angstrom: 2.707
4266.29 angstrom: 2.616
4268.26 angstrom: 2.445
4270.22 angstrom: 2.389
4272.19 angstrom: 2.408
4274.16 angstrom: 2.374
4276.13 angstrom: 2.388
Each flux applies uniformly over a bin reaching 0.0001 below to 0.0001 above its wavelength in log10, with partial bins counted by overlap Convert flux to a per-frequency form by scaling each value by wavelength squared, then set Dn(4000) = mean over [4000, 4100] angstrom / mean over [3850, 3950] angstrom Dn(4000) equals 1.9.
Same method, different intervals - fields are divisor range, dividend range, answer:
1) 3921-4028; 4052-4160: 1.41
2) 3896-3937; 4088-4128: 1.85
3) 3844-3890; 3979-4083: 2.03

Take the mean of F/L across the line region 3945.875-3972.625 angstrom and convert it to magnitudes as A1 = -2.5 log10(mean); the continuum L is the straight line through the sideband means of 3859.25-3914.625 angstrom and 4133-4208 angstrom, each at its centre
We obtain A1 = 0.212 mag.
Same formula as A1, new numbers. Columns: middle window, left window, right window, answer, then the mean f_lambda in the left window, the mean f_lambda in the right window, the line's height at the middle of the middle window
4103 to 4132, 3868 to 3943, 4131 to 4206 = -0.14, 1.39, 2.36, 2.17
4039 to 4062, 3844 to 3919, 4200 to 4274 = -0.18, 1.42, 2.54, 1.95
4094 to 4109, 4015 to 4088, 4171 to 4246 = 0.06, 2.4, 2.42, 2.41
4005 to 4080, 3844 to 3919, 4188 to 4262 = -0.23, 1.42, 2.51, 1.93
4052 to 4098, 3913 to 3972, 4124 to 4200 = -0.22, 1.34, 2.36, 1.96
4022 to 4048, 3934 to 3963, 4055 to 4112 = -0.18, 1.42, 2.38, 2.03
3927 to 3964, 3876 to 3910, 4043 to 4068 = 0.31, 1.47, 2.31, 1.74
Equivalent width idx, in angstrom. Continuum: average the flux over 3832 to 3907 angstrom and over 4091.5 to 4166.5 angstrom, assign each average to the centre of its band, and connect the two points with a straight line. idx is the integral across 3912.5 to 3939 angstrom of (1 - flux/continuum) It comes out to 3.7 angstrom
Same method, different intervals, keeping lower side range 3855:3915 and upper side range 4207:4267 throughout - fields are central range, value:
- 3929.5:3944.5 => 5.2 angstrom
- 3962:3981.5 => 4.8 angstrom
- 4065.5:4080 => -2.0 angstrom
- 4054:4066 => -1.7 angstrom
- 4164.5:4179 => 0.3 angstrom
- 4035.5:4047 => -2.4 angstrom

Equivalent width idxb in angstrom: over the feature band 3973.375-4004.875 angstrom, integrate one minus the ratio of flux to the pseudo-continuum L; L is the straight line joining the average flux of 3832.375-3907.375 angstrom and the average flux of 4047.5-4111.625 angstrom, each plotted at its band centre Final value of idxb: -4.4 angstrom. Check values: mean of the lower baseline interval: 1.29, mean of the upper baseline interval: 2.37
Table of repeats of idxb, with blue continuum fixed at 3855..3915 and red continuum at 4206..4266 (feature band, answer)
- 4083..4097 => -3.5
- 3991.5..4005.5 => -4.9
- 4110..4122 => -2.2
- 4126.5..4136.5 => -0.9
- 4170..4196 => 0.7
